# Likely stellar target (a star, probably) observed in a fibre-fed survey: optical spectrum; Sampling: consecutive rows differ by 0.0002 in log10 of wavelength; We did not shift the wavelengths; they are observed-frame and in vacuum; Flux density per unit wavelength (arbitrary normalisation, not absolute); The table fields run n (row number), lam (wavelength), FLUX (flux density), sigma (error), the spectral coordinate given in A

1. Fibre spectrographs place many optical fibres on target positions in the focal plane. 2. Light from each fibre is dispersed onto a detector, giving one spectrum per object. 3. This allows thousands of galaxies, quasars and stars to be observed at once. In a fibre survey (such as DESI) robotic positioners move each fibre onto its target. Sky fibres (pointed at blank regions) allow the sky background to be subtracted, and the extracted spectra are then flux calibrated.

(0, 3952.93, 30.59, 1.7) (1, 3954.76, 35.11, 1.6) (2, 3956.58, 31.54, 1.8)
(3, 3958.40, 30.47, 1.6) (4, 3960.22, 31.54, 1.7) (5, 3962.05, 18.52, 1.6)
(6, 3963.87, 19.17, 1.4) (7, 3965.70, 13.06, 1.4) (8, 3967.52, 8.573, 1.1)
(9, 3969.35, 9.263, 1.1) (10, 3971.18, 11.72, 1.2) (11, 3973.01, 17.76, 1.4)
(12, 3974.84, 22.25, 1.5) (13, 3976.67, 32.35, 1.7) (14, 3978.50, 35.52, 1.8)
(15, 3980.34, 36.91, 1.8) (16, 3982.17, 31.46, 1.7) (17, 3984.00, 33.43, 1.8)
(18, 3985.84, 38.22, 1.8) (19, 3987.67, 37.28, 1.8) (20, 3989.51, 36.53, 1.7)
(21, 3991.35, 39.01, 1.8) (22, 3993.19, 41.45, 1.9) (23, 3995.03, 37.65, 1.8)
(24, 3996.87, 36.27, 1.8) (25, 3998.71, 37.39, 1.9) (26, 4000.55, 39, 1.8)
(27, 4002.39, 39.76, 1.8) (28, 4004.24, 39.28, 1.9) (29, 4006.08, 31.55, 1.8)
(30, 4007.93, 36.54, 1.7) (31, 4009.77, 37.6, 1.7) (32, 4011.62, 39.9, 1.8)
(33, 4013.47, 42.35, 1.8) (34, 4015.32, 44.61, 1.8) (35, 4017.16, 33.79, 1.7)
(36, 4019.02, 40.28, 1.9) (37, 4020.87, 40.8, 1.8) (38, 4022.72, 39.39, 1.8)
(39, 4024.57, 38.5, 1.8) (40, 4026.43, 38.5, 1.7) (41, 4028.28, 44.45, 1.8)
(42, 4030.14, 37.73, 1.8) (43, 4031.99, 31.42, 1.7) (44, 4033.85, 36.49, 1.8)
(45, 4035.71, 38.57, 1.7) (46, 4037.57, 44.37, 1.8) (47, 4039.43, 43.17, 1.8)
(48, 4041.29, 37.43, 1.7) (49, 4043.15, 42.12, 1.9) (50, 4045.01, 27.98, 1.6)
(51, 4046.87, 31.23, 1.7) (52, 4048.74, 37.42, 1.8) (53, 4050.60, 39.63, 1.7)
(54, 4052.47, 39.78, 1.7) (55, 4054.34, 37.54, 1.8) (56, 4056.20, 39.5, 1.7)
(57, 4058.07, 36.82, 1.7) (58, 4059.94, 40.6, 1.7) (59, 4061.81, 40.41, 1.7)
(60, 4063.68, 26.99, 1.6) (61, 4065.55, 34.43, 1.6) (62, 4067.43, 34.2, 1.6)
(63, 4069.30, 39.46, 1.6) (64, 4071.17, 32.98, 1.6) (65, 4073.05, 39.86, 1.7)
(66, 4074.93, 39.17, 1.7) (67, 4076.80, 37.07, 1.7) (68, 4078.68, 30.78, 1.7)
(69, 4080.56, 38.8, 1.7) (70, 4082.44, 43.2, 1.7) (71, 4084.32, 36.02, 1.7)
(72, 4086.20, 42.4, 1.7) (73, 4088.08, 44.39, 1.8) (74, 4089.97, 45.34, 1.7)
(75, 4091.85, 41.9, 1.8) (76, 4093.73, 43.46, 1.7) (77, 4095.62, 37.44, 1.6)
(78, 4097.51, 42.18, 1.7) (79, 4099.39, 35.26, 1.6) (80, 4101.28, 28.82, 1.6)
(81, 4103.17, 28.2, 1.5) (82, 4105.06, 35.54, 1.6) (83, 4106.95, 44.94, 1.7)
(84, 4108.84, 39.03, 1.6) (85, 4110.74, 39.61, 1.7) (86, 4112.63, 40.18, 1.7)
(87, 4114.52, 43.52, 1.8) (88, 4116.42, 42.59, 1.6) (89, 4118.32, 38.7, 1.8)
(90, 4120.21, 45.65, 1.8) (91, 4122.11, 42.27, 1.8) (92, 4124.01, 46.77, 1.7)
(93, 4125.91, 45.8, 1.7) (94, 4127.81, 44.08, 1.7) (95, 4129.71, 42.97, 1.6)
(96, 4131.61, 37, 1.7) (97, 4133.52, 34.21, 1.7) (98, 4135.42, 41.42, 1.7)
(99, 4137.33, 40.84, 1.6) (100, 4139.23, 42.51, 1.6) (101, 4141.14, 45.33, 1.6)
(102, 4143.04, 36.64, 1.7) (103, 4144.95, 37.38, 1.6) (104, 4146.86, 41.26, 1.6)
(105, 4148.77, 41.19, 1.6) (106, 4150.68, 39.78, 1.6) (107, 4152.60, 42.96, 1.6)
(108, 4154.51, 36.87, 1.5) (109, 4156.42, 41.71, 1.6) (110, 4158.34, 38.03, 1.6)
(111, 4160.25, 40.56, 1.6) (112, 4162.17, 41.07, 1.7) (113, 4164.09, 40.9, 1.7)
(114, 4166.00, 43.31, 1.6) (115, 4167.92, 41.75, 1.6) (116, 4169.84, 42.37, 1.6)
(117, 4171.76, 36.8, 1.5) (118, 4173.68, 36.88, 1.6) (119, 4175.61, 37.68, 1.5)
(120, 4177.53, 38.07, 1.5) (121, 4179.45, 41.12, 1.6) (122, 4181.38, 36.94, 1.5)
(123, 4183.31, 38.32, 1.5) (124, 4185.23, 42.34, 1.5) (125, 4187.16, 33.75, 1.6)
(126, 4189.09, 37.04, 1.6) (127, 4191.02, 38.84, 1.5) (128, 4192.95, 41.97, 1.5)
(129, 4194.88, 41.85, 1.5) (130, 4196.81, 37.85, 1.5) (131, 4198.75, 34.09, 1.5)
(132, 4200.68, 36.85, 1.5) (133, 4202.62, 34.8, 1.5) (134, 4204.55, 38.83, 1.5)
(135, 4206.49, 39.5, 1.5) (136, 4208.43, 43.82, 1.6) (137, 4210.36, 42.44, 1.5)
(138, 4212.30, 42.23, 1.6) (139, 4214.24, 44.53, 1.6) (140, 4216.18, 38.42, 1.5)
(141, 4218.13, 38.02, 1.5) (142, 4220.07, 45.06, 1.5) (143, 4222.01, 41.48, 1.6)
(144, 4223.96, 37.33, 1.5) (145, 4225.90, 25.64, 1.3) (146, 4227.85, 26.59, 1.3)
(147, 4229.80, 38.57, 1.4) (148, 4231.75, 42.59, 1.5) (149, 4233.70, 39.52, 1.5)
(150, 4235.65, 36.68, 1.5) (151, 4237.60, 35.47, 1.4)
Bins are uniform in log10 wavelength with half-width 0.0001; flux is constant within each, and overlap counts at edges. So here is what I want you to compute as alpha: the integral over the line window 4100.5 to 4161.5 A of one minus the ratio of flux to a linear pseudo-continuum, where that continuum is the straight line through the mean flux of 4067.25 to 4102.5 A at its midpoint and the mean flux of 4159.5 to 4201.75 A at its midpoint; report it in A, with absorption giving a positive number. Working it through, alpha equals -2.2 A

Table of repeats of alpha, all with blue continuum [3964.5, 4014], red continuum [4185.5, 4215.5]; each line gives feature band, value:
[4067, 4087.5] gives -1.71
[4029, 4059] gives -3.45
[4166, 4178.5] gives -0.32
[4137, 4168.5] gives -2.60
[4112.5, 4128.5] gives -3.06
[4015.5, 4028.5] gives -2.54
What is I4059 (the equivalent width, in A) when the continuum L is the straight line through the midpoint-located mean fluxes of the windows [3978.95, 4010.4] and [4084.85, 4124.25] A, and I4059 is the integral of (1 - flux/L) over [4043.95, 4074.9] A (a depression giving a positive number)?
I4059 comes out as 2.08 A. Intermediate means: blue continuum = 37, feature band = 36.3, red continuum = 40.2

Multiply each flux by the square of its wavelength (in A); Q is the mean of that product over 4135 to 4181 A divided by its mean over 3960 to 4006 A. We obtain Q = 1.47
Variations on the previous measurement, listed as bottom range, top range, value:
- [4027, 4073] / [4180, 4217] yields 1.13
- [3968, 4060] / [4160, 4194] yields 1.19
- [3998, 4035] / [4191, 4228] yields 1.11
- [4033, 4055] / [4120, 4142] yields 1.16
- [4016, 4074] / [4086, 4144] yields 1.12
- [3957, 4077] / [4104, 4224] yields 1.25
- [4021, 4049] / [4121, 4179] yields 1.13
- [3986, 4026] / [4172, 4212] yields 1.10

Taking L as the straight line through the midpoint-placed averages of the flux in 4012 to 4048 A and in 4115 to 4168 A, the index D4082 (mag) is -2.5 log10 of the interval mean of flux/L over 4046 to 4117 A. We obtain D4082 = 0.05 mag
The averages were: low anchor 38.6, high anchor 41.2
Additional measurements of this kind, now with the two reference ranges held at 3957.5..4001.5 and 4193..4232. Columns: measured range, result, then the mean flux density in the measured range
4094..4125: -0.153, 39.5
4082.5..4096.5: -0.238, 41.7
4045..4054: -0.135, 36.1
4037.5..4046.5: -0.204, 38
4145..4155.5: -0.119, 40.2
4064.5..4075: -0.115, 36.4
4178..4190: -0.026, 38.2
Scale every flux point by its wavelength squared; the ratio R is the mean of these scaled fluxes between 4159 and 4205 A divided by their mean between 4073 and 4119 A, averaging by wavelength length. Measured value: 1.0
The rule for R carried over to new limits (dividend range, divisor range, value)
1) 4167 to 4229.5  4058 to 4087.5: 1.10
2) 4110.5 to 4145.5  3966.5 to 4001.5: 1.45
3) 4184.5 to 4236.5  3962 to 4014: 1.37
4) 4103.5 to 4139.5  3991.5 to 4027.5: 1.13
